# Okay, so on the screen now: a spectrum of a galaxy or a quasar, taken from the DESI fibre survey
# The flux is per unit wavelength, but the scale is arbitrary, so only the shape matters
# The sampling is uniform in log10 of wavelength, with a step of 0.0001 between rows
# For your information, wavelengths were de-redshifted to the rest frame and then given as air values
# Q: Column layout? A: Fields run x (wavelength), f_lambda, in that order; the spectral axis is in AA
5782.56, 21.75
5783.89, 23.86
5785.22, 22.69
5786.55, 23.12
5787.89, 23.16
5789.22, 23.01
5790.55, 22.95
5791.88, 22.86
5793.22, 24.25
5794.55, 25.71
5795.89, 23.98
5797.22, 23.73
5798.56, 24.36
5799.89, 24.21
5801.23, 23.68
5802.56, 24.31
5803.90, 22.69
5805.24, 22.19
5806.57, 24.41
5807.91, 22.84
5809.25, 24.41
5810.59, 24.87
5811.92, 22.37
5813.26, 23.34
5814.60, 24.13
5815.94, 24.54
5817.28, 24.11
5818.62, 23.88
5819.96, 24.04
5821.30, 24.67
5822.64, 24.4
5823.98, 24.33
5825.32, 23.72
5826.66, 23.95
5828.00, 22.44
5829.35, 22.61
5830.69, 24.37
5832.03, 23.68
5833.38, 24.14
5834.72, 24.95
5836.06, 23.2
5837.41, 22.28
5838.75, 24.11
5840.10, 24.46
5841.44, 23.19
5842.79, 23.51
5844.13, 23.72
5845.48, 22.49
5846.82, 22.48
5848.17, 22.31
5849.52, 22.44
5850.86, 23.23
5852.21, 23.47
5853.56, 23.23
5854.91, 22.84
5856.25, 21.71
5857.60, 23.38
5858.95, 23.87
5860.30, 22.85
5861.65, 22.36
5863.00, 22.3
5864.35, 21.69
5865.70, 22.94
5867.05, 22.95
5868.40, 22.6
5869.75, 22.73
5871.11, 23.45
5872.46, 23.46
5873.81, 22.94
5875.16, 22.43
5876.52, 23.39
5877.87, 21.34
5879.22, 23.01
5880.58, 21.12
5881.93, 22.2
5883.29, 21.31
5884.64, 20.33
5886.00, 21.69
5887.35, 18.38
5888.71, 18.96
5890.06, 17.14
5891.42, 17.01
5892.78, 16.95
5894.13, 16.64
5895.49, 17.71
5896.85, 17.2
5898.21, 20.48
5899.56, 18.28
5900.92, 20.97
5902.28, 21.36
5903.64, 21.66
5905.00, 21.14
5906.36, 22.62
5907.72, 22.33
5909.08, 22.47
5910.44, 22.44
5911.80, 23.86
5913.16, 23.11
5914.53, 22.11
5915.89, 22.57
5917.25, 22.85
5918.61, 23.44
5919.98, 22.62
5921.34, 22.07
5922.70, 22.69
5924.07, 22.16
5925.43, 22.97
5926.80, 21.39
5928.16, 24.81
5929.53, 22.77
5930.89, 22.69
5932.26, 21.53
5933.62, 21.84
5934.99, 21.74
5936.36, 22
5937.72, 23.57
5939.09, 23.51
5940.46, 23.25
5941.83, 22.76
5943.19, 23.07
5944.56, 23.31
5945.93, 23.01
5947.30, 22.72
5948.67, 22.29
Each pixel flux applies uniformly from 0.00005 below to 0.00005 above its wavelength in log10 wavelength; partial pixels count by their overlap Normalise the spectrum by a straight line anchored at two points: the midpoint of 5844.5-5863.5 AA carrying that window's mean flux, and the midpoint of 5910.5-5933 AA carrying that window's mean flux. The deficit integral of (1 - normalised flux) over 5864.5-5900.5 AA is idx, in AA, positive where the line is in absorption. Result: 3.3 AA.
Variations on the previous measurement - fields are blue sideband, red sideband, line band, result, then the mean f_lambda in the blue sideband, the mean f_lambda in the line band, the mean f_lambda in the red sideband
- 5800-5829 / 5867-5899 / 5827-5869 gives -1.7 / 23.8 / 23.1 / 20.6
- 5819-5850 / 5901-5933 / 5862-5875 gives 0.2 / 23.5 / 22.8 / 22.5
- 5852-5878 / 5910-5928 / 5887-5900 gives 2.8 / 22.8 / 17.9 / 22.7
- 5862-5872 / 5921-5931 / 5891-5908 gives 2.4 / 22.7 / 19.5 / 22.7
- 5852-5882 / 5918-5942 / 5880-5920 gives 3.5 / 22.7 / 20.7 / 22.6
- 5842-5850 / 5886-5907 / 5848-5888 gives -2.2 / 22.8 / 22.4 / 19.2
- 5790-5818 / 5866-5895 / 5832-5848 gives -0.7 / 23.8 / 23.5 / 21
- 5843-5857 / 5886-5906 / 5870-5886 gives -1.4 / 22.8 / 22.2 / 19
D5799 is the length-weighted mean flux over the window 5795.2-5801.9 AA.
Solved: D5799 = 24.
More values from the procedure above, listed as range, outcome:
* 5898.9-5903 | 20.2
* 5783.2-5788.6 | 23.2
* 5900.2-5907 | 21.5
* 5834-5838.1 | 23.5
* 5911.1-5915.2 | 23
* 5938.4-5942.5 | 23.1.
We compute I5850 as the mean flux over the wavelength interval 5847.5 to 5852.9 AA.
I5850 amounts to 22.9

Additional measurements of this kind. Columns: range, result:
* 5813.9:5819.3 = 24.1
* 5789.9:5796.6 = 24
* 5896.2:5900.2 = 18.7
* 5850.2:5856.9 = 22.9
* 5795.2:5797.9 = 23.8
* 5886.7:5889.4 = 18.7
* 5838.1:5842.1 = 23.9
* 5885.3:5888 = 20.1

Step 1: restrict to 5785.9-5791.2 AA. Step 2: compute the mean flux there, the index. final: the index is 23.1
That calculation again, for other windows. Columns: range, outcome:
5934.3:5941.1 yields 22.8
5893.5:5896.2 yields 17.2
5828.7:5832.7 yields 23.6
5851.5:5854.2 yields 23.3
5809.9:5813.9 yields 23.6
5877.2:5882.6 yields 21.9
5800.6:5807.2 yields 23.5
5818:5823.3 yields 24.3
